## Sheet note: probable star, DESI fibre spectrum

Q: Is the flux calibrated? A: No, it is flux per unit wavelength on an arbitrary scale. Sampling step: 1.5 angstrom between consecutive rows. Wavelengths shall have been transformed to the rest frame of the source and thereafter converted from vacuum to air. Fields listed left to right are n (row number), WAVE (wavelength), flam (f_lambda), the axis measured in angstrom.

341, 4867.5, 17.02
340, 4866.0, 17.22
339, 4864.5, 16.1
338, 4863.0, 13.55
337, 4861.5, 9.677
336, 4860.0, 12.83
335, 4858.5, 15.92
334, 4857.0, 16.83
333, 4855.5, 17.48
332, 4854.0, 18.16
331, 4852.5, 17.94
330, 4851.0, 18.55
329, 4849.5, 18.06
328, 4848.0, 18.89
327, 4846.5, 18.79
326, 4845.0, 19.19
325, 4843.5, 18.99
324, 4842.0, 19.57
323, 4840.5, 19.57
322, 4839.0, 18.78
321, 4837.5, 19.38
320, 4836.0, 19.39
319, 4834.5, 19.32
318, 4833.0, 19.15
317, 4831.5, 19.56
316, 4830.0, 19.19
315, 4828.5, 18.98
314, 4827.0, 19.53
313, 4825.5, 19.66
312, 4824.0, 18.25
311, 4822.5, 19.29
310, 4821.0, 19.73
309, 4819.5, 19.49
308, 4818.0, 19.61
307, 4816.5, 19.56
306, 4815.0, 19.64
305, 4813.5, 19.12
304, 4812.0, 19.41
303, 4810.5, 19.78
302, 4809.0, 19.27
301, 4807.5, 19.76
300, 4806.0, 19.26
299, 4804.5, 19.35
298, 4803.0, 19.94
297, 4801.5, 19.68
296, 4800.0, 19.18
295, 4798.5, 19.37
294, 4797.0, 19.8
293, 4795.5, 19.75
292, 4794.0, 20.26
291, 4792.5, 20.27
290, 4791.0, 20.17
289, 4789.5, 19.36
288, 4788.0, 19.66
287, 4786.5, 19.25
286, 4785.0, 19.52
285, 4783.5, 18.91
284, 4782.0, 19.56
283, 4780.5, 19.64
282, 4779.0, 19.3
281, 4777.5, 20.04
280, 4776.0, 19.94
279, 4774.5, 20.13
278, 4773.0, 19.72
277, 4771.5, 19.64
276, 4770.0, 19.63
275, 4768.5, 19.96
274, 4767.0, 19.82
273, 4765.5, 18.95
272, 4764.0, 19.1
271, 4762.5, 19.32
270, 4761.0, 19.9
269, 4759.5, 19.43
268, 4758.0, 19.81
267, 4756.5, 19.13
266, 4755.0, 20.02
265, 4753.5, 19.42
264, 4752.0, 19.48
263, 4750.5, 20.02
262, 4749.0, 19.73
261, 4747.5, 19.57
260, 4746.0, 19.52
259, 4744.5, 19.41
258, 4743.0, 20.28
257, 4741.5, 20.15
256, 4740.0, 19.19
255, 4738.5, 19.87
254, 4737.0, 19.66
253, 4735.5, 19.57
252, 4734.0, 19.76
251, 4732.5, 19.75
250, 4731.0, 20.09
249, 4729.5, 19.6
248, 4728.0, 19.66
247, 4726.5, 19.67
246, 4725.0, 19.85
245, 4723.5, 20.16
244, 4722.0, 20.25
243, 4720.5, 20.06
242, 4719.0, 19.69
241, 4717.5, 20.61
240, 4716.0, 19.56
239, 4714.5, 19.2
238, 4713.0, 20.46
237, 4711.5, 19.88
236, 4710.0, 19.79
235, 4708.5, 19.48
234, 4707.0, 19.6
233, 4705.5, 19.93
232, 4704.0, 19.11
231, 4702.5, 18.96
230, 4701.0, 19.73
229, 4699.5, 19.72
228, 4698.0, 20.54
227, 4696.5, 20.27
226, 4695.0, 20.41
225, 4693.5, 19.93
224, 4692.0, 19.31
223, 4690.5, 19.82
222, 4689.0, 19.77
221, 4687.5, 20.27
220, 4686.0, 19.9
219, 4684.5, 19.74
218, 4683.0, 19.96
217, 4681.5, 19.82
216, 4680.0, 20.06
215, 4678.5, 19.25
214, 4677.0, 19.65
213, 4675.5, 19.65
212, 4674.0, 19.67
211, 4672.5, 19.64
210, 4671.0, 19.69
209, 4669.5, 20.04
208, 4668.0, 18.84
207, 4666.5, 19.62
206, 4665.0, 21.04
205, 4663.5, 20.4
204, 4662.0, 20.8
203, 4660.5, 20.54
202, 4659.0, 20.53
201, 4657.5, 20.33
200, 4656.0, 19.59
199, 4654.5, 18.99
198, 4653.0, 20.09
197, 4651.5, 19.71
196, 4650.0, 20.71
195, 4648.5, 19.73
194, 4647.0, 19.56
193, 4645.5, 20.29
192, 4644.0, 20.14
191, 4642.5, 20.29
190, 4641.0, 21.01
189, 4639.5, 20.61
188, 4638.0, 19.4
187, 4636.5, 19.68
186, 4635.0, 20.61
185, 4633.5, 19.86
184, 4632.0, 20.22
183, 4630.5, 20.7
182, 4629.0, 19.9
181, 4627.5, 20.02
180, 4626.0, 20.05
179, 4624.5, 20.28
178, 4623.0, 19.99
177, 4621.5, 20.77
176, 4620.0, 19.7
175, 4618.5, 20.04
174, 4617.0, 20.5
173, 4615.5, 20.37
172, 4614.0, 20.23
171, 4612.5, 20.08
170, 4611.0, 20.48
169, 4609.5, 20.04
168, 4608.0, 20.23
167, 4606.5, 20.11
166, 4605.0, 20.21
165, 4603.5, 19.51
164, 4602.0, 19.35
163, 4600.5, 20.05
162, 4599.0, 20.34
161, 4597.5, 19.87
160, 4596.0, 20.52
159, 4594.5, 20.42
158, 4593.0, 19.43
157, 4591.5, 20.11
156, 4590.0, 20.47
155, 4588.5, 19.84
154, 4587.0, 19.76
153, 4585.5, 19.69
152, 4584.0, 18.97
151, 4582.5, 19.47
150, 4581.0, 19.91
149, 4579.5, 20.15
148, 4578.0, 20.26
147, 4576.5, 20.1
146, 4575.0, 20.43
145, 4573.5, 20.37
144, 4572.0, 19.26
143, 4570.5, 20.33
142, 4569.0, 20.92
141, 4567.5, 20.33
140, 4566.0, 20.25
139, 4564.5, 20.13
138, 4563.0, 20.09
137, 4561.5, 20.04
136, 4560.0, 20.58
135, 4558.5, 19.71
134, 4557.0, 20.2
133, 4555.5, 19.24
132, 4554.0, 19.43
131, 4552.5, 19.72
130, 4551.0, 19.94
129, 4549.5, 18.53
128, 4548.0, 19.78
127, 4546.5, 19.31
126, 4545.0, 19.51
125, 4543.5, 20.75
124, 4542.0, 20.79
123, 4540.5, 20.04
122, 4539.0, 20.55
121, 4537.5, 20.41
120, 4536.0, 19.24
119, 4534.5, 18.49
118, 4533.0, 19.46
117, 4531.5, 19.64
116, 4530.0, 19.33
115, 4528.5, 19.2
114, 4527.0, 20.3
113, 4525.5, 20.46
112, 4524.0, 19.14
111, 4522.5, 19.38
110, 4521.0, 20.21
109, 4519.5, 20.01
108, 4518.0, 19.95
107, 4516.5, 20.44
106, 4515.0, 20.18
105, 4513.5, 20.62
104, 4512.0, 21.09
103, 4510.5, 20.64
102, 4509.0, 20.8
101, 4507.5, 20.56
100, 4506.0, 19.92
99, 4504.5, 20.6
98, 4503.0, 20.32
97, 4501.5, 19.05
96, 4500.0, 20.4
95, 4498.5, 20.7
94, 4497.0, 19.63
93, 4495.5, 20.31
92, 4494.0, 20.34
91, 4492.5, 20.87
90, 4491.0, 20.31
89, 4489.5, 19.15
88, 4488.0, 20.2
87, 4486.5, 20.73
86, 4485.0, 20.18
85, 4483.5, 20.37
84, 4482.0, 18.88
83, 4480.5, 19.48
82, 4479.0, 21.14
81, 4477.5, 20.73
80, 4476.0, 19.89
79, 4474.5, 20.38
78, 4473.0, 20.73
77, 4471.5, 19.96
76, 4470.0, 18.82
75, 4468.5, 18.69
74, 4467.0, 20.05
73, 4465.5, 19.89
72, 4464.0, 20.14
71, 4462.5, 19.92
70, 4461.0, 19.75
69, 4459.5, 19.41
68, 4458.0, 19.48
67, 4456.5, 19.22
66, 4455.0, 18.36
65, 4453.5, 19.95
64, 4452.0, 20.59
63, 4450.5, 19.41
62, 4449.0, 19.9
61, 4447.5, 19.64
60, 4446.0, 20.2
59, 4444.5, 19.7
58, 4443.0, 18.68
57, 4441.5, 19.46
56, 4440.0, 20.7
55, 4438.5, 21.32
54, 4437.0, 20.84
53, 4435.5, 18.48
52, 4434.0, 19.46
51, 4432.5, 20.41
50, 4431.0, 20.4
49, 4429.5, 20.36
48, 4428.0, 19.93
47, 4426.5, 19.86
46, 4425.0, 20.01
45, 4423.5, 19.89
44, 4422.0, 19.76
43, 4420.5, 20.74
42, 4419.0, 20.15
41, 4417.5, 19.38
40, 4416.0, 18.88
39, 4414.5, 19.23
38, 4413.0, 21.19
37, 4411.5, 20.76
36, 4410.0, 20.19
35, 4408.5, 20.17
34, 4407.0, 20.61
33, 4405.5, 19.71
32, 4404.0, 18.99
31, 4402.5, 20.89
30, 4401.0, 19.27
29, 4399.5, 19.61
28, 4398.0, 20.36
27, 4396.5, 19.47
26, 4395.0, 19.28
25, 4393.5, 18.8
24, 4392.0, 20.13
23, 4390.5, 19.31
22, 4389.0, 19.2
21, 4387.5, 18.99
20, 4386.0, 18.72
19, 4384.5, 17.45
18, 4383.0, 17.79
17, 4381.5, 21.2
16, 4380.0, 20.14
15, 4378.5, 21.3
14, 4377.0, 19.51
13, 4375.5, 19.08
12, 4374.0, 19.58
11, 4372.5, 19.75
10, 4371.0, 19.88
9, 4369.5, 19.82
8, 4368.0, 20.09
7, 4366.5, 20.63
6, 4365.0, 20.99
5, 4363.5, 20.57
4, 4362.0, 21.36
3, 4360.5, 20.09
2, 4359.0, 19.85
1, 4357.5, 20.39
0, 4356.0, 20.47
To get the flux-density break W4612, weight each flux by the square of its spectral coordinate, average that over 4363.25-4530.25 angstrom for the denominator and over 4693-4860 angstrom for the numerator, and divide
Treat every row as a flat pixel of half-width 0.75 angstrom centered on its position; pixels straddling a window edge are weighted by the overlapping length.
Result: 1.1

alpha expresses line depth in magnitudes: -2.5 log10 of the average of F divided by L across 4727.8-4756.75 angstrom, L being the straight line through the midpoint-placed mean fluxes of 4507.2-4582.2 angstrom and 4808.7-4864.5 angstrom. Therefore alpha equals -0.05 mag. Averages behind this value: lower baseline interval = 20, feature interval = 19.7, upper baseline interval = 18.3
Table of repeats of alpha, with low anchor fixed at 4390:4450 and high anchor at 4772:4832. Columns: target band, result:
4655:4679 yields -0.02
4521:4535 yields 0.01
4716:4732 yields -0.02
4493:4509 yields -0.02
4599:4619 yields -0.02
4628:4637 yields -0.03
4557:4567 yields -0.02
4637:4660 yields -0.02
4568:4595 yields -0.01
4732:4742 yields 0.00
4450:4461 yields 0.02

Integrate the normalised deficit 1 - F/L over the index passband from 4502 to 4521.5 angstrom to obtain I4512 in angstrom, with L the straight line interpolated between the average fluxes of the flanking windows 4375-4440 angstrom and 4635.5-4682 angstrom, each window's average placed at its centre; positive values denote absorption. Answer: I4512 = -0.5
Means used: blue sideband 19.8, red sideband 20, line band 20.4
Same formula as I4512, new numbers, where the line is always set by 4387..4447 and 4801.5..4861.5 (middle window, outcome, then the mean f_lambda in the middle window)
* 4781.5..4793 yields -0.43 angstrom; 19.6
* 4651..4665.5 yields -0.74 angstrom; 20.2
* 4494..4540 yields -1.03 angstrom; 20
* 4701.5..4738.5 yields -1.39 angstrom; 19.8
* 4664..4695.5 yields -1.08 angstrom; 19.8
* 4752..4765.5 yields -0.38 angstrom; 19.5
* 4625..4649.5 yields -1.10 angstrom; 20.1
